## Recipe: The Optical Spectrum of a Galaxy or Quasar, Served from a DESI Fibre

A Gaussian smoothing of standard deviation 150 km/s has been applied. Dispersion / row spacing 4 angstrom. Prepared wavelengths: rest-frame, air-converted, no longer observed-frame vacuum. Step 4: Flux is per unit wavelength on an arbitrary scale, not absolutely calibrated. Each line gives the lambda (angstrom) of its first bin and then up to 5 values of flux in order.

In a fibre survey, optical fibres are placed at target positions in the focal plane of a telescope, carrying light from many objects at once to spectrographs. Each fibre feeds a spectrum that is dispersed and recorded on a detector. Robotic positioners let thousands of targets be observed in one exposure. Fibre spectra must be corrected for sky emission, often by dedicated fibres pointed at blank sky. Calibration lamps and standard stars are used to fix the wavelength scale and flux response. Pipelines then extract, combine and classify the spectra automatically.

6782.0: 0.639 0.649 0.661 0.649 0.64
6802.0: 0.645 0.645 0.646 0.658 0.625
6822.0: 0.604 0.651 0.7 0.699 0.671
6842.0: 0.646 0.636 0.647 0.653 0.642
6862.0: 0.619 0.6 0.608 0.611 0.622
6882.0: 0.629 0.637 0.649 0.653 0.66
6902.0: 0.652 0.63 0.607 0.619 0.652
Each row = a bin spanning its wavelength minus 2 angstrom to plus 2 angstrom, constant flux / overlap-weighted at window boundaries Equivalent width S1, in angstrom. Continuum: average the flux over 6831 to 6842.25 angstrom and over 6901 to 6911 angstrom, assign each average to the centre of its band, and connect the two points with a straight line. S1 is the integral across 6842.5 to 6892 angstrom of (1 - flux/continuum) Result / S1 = 2.0 angstrom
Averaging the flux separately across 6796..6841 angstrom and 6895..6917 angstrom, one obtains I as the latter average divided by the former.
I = 0.97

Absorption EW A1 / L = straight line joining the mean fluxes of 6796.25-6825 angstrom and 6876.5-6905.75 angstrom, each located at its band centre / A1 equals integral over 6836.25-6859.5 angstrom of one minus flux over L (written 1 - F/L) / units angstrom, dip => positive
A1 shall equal -0.32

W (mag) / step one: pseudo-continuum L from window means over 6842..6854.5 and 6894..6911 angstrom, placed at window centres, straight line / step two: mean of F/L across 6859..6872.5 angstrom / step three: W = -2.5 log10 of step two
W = 0.055 mag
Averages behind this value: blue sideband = 0.645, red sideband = 0.641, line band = 0.612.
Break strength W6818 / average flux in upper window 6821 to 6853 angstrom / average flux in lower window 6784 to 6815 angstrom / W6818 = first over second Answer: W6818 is 1.01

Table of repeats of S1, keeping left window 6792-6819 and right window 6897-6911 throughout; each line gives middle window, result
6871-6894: 0.3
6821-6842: -0.8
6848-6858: -0.1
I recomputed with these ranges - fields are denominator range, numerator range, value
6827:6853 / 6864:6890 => 0.93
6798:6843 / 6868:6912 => 0.97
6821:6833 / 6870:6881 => 0.93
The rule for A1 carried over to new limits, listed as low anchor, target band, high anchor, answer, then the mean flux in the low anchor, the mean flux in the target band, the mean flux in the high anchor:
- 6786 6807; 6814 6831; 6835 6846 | 0.3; 0.648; 0.643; 0.658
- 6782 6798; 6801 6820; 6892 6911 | 0.1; 0.65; 0.644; 0.642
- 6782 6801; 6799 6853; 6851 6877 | -1.3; 0.648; 0.652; 0.623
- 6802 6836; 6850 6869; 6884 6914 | 0.5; 0.653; 0.629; 0.64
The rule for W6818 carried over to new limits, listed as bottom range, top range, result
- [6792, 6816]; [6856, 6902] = 0.97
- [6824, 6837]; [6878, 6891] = 0.93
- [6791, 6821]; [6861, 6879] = 0.95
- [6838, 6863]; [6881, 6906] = 1.00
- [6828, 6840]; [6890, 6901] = 0.95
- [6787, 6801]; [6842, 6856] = 0.99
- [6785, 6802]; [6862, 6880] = 0.94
